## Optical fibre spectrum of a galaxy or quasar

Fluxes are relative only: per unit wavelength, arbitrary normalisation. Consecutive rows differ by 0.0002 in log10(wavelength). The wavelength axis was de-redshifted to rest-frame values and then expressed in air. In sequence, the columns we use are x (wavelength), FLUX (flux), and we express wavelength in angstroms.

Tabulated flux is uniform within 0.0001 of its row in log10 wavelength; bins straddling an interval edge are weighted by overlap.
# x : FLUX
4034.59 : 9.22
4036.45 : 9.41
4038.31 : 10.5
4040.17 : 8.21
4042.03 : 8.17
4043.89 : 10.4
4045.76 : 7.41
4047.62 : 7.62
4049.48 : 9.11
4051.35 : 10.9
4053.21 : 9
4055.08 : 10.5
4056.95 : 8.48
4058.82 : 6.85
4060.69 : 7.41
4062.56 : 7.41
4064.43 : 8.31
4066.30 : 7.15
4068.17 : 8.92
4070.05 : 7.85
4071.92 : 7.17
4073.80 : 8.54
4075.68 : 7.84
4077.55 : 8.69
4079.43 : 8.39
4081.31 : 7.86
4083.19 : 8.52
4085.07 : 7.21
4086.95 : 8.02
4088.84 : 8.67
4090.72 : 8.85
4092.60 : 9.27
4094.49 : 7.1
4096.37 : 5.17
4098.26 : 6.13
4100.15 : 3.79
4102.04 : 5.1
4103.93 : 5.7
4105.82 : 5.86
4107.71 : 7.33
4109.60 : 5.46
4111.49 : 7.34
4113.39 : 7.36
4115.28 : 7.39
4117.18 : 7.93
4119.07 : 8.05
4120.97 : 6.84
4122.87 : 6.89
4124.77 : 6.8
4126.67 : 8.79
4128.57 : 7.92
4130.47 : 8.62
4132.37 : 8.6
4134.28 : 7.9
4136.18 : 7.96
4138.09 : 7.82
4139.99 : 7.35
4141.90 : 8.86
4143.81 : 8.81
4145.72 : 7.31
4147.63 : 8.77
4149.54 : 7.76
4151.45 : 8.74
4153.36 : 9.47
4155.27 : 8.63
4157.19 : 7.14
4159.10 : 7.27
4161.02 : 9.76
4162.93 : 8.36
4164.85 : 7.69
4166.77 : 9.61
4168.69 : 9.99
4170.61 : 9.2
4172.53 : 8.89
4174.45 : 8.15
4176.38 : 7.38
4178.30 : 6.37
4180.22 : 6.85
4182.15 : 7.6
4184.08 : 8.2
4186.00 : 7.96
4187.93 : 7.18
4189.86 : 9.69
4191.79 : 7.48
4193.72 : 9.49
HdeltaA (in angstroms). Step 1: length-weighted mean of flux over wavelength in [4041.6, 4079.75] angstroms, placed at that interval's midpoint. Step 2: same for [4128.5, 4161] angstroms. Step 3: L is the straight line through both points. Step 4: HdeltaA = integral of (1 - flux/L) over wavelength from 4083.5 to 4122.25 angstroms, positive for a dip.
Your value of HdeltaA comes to 6.31 angstroms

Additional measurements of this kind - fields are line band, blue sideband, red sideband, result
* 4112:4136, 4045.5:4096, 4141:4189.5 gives 1.4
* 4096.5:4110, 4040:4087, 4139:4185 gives 4.4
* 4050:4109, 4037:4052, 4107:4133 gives 4.8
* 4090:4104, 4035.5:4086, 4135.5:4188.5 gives 3.3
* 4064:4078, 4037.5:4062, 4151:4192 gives 1.1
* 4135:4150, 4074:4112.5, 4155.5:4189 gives -0.7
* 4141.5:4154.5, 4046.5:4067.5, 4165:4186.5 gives -0.4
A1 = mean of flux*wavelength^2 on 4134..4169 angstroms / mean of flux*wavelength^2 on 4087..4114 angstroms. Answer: 1.3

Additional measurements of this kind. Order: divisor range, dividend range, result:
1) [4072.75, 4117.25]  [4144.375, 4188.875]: 1.18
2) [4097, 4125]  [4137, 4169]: 1.32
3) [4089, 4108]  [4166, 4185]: 1.31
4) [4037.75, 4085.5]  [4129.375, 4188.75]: 1.02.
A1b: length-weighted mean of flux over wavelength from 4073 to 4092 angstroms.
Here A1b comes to 8.28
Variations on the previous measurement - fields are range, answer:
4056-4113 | 7.34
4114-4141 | 7.77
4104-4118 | 6.87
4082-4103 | 7.08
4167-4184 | 8.13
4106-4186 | 7.96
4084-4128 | 7.01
